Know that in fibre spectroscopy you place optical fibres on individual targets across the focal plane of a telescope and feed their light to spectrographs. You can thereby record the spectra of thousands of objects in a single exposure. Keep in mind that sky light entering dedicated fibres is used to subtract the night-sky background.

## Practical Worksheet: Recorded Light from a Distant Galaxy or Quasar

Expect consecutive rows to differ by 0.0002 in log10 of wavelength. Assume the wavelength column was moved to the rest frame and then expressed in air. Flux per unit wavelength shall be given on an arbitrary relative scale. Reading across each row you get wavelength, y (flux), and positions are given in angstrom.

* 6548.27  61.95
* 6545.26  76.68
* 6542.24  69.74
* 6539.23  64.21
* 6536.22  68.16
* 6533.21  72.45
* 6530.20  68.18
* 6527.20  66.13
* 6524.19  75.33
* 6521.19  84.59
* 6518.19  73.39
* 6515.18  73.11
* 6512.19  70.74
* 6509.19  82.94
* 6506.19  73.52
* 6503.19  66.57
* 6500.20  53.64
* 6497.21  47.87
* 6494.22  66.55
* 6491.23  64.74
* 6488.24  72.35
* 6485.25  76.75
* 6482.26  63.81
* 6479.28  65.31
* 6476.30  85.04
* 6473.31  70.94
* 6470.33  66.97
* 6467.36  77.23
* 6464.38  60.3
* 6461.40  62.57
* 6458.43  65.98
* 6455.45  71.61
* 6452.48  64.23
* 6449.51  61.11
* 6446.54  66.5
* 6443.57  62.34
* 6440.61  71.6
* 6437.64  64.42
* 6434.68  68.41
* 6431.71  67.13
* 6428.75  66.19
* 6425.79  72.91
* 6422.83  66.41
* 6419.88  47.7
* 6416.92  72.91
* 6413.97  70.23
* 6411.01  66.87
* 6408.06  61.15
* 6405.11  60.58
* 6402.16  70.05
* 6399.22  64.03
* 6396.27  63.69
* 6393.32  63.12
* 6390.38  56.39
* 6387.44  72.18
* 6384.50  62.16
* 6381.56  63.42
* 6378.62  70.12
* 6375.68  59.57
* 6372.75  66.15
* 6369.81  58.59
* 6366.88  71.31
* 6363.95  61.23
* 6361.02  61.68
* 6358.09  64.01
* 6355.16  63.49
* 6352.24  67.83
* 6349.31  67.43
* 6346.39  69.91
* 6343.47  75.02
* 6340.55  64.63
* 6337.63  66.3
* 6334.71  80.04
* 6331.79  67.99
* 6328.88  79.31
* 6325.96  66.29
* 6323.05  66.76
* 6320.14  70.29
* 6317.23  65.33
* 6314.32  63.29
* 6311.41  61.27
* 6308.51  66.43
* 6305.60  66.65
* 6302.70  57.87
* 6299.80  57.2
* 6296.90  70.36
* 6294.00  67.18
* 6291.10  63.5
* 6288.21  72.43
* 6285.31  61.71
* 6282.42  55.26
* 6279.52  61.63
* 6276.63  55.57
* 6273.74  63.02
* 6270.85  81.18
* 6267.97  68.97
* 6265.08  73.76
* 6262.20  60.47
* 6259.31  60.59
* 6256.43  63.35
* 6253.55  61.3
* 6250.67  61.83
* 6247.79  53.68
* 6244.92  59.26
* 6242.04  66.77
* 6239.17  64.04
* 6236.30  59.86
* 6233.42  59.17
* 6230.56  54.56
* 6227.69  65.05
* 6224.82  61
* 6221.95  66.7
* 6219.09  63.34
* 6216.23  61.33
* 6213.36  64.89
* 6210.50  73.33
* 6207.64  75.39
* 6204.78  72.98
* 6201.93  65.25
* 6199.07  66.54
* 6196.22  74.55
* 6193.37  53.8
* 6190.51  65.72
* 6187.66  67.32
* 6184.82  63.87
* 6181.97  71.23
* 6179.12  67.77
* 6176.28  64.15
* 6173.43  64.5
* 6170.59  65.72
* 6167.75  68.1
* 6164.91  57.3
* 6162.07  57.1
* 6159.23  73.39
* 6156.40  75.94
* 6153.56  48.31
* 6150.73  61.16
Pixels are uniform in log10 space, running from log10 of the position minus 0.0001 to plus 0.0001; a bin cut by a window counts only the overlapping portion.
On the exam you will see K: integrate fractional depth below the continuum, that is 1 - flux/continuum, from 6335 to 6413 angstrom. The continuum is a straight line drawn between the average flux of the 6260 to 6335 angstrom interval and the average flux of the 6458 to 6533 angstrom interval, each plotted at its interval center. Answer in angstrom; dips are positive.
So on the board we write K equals 2.4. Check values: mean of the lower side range 66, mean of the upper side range 69.5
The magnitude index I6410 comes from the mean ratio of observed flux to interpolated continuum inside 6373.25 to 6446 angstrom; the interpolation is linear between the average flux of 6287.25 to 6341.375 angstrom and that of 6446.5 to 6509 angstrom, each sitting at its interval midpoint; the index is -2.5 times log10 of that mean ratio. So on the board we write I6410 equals 0.03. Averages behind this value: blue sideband 67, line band 65.2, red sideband 67.2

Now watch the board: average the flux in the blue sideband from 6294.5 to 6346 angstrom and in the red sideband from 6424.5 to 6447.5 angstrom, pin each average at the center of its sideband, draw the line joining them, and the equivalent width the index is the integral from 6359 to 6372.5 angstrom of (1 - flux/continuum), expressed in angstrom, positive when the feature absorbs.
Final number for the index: 0.8 angstrom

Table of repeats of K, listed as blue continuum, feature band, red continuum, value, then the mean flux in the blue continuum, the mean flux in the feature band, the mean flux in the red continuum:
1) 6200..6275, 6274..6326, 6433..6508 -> 1.2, 64.7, 63.8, 66.9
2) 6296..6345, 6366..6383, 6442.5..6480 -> 0.7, 67.3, 64.6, 67.8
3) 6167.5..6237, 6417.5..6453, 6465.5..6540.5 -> 2.0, 65.5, 65.1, 70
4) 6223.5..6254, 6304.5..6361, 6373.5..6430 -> -4.4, 60.6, 67.9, 64.7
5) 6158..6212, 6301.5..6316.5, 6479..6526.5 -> 1.0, 66.7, 63.3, 69.5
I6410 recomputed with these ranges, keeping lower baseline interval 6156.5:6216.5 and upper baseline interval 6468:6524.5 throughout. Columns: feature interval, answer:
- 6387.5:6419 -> 0.07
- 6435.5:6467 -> 0.07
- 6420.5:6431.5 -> 0.04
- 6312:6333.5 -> 0.00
